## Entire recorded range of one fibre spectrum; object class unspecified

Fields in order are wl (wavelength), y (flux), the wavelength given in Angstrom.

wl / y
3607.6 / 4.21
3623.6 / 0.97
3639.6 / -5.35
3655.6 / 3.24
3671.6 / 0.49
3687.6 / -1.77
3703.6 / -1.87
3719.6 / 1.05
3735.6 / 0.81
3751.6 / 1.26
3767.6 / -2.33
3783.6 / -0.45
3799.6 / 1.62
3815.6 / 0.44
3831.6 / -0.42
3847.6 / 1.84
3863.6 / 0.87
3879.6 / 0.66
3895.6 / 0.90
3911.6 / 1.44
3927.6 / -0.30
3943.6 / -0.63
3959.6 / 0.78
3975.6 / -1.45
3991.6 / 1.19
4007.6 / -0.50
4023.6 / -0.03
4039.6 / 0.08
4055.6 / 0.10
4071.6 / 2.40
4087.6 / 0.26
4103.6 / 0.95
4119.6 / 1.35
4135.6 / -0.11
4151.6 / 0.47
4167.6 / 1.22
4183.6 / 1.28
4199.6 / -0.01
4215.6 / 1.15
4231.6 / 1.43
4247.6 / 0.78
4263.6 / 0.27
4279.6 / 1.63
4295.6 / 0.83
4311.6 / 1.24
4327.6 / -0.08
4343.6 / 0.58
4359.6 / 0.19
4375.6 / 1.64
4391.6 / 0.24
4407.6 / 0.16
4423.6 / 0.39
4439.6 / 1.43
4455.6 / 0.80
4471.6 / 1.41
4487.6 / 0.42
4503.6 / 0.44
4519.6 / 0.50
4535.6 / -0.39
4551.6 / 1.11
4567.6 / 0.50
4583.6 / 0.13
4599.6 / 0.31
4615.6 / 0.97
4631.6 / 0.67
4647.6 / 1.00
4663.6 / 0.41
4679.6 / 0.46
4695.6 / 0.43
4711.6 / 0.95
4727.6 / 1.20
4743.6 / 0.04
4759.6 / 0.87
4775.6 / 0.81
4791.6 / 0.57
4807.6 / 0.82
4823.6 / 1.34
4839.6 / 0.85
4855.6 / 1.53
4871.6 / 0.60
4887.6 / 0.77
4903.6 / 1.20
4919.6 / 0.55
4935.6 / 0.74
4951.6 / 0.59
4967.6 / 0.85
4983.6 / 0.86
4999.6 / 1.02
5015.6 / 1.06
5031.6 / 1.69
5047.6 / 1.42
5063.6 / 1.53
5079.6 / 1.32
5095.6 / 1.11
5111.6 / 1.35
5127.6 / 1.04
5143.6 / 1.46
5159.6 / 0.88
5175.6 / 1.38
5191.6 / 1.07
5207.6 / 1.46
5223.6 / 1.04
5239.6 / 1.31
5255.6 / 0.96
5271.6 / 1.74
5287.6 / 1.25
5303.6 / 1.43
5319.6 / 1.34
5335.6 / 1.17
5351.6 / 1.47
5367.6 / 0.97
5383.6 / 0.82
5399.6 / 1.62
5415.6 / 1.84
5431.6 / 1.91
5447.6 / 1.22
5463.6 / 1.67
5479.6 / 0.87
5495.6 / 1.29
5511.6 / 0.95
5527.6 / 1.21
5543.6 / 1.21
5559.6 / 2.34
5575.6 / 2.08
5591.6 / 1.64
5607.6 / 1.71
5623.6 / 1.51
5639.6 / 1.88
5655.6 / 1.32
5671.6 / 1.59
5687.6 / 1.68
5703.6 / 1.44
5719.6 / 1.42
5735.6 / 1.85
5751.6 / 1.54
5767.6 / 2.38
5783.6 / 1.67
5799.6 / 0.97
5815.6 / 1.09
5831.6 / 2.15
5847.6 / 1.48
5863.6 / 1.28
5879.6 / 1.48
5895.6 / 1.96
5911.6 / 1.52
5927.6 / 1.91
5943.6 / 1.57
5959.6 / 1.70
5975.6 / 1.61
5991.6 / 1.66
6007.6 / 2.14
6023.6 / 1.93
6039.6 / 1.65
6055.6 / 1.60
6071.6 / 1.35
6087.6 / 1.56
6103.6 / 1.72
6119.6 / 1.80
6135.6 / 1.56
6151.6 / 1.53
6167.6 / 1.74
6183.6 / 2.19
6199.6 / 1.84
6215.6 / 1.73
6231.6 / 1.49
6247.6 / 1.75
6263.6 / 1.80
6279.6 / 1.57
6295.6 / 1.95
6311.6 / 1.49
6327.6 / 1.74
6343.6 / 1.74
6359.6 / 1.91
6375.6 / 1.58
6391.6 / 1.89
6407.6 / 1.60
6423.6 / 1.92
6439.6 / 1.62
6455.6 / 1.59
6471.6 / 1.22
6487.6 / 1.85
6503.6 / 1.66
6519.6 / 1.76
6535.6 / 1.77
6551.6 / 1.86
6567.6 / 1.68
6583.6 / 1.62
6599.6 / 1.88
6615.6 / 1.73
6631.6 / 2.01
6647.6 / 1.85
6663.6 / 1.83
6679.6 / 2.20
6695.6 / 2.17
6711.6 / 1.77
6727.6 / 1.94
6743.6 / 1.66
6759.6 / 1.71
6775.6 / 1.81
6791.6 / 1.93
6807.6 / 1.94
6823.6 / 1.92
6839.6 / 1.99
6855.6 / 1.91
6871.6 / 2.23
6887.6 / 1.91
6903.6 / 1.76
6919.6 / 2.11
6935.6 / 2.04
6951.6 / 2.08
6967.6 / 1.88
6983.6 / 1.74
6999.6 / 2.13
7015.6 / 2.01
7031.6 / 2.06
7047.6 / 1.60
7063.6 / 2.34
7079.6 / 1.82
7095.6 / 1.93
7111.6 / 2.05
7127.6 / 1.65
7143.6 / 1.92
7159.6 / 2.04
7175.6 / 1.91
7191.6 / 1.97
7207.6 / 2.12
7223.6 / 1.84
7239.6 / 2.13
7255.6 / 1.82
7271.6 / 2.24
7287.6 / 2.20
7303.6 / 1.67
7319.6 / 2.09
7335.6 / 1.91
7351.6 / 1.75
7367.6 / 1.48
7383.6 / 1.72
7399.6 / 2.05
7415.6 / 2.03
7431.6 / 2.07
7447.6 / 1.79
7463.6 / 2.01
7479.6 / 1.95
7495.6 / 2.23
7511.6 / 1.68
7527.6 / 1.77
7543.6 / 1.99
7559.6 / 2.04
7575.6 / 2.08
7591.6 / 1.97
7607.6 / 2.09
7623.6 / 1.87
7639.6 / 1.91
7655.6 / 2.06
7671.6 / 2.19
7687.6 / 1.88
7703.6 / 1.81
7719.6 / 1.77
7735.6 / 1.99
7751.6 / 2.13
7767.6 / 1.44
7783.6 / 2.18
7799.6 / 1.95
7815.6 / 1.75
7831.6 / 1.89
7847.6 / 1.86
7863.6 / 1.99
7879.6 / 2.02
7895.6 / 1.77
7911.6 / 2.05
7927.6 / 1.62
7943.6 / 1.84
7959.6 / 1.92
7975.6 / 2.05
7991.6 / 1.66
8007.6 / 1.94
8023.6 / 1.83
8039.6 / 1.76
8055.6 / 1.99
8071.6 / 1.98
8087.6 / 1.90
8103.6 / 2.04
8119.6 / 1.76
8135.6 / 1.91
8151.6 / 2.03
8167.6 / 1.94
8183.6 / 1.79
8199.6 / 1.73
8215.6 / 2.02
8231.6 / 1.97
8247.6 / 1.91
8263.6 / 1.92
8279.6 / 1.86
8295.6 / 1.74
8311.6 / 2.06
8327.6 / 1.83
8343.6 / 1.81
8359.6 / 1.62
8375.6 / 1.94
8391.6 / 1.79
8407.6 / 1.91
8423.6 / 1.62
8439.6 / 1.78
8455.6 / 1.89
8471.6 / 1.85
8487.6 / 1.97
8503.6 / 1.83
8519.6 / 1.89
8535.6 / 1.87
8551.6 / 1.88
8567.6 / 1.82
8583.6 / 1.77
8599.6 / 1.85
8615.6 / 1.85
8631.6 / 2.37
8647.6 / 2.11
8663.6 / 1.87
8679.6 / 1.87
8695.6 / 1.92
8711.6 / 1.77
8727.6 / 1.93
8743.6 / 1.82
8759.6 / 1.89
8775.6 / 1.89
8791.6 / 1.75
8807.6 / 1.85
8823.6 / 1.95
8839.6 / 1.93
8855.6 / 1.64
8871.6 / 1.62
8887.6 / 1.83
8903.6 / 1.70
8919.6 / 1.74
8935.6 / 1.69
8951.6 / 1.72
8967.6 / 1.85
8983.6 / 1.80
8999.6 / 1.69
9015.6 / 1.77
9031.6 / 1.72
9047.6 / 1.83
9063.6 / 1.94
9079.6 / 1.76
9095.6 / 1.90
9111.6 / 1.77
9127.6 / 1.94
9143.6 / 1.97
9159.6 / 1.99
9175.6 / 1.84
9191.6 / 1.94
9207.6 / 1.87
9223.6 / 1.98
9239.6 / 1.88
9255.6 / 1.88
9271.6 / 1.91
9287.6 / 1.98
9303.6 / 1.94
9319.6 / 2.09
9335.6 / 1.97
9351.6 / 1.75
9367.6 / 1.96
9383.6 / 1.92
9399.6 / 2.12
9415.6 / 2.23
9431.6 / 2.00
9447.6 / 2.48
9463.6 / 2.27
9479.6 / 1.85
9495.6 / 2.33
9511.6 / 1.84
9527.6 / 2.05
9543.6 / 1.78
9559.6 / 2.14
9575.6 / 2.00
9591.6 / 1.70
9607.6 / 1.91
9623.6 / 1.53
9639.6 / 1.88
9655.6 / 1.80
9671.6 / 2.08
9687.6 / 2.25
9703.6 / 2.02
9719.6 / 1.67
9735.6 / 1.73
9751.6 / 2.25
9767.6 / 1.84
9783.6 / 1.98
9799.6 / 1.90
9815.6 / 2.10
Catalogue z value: 0.249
